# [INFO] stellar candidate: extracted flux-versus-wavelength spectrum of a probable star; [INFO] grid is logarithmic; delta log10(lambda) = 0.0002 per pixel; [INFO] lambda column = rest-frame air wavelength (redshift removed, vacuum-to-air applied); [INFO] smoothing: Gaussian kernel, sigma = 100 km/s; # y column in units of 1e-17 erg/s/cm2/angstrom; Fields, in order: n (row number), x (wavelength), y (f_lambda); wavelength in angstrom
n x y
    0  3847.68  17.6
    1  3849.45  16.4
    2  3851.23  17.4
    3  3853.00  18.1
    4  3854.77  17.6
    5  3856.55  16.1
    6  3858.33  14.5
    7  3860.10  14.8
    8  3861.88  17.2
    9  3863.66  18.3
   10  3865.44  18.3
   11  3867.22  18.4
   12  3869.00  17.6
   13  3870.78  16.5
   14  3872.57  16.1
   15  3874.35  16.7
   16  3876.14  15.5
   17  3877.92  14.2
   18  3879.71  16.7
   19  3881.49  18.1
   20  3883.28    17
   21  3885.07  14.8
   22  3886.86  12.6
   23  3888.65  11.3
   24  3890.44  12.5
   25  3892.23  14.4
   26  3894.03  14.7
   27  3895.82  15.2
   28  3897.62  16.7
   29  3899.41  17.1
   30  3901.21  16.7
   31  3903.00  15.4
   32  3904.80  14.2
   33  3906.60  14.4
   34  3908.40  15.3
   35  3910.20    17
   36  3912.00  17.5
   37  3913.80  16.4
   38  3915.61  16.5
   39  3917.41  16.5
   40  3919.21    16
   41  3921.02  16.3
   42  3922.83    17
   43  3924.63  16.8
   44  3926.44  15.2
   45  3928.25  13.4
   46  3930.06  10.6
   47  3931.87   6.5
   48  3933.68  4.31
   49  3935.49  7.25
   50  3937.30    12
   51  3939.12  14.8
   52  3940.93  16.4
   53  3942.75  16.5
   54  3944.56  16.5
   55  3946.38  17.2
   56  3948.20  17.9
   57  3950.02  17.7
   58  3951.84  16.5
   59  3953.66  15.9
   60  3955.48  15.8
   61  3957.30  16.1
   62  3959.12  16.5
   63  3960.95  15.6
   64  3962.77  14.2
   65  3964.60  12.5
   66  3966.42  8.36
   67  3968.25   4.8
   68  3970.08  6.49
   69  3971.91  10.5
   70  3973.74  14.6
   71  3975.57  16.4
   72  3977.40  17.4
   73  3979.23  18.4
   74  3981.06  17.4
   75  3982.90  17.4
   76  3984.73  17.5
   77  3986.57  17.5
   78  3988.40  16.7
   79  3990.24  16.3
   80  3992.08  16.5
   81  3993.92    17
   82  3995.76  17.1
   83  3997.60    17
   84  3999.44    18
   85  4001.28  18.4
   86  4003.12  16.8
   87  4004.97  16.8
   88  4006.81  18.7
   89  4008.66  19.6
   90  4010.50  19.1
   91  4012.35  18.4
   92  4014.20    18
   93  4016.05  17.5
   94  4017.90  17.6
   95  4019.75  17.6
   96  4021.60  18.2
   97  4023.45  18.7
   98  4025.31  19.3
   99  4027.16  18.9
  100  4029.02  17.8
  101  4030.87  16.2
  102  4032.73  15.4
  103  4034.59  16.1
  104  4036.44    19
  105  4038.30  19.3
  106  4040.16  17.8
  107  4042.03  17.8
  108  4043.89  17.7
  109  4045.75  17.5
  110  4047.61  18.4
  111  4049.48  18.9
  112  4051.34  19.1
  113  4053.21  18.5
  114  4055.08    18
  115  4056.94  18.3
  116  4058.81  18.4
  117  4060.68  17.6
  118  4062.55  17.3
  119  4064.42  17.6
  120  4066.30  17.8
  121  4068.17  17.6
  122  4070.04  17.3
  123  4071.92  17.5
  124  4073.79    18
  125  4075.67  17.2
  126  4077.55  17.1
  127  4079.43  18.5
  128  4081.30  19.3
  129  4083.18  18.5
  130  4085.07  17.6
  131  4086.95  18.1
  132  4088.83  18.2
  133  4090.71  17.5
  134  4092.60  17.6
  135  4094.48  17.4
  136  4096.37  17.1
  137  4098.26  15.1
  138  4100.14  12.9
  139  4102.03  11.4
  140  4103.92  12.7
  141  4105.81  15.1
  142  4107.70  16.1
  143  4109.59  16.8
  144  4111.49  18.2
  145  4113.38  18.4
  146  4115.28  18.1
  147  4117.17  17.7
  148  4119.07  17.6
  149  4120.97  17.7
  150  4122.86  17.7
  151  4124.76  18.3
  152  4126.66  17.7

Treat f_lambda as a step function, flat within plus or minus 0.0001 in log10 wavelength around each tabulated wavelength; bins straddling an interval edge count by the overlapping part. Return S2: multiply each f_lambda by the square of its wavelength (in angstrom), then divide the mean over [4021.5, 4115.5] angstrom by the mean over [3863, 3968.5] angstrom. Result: 1.26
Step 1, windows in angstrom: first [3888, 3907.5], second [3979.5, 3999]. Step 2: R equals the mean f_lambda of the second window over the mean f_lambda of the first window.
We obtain 1.2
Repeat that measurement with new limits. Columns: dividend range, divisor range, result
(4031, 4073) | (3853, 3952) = 1.16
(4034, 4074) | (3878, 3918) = 1.16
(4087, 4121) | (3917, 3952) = 1.16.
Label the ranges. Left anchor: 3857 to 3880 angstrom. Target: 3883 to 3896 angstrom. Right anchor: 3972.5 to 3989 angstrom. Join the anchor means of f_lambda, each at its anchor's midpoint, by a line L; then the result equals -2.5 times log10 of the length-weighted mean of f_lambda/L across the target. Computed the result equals 0.19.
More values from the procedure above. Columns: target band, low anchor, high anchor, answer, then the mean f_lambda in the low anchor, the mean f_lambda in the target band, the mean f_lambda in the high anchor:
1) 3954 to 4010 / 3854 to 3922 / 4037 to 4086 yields 0.10 mag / 15.9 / 15.6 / 18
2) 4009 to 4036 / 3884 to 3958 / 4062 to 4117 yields -0.11 mag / 14.8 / 17.8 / 17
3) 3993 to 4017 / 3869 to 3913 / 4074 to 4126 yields -0.10 mag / 15.5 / 17.9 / 17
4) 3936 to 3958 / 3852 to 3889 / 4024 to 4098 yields 0.06 mag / 16.3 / 15.9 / 17.9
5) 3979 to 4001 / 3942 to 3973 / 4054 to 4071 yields -0.14 mag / 14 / 17.2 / 17.8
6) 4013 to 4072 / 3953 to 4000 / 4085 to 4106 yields -0.16 mag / 15.1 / 17.9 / 15.9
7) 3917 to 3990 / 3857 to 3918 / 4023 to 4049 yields 0.16 mag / 15.9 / 14.4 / 17.8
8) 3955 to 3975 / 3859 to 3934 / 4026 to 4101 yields 0.30 mag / 15.3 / 12.3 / 17.7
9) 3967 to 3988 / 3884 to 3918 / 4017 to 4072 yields 0.16 mag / 15.2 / 14.4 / 17.9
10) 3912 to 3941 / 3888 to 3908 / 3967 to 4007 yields 0.12 mag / 14.8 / 13.5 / 15.7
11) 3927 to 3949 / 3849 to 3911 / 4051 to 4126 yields 0.26 mag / 15.9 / 12.8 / 17.3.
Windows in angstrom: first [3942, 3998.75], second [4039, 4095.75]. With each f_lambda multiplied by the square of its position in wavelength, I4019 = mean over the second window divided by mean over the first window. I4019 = 1.2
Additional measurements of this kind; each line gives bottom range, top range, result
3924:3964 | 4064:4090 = 1.34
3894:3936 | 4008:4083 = 1.33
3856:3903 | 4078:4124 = 1.19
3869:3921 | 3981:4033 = 1.20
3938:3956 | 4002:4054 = 1.14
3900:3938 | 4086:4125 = 1.30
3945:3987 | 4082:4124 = 1.20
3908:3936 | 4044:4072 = 1.38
